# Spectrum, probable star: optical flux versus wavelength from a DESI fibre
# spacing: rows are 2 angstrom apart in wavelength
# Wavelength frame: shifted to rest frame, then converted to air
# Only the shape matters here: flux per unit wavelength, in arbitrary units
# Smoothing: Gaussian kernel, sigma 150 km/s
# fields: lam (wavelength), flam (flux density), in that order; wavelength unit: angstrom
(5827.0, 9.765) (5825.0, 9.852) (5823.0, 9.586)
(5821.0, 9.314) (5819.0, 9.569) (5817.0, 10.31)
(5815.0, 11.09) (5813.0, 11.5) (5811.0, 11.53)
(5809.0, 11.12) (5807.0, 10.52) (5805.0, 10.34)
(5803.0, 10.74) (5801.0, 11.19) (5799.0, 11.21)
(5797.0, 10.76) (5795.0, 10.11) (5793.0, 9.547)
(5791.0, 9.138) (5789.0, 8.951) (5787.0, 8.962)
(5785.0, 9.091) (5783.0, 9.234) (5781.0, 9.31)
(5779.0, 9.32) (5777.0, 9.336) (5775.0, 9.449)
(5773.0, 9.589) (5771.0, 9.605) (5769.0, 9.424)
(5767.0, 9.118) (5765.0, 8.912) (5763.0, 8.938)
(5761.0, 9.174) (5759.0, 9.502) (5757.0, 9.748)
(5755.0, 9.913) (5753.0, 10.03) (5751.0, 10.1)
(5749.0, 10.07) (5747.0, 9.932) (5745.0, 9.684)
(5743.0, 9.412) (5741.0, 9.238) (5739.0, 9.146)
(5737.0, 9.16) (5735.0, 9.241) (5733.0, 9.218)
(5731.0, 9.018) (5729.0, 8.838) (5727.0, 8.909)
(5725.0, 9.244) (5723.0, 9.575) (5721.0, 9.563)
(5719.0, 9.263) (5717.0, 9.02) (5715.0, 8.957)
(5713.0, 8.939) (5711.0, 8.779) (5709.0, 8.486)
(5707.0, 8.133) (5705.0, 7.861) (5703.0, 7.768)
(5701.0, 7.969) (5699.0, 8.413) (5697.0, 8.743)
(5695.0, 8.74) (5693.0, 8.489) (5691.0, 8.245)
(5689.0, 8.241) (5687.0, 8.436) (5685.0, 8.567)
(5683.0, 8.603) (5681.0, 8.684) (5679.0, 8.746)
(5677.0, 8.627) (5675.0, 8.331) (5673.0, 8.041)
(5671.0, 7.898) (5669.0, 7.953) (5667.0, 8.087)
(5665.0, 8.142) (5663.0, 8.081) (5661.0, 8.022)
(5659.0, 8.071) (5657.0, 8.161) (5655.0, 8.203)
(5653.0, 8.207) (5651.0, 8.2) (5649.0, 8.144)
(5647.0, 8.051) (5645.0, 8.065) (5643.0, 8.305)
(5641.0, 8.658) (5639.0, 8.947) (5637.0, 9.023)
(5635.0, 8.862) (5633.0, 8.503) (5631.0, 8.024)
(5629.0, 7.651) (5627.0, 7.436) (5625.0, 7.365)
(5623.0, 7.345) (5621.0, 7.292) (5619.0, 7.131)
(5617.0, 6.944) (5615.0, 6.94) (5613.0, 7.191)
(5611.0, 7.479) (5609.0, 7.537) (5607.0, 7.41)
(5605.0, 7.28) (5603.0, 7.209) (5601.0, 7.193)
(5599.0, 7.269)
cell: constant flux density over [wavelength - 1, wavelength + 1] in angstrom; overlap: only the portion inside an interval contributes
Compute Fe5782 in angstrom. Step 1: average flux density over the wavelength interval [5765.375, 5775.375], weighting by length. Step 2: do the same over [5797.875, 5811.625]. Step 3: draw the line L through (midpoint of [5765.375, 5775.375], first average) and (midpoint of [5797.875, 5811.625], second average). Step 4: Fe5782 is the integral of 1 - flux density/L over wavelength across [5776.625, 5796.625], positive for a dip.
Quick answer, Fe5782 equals 1.5 angstrom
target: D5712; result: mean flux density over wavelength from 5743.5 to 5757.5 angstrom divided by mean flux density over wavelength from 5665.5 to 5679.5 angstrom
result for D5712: 1.21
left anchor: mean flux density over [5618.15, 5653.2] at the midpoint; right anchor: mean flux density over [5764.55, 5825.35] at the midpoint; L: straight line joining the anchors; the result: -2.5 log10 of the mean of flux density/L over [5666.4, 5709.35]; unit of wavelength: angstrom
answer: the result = 0.05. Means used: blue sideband 8.07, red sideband 9.94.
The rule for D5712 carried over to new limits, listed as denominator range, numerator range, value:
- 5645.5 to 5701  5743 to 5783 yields 1.15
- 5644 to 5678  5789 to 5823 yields 1.28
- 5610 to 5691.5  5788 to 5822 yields 1.29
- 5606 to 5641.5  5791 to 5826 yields 1.35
